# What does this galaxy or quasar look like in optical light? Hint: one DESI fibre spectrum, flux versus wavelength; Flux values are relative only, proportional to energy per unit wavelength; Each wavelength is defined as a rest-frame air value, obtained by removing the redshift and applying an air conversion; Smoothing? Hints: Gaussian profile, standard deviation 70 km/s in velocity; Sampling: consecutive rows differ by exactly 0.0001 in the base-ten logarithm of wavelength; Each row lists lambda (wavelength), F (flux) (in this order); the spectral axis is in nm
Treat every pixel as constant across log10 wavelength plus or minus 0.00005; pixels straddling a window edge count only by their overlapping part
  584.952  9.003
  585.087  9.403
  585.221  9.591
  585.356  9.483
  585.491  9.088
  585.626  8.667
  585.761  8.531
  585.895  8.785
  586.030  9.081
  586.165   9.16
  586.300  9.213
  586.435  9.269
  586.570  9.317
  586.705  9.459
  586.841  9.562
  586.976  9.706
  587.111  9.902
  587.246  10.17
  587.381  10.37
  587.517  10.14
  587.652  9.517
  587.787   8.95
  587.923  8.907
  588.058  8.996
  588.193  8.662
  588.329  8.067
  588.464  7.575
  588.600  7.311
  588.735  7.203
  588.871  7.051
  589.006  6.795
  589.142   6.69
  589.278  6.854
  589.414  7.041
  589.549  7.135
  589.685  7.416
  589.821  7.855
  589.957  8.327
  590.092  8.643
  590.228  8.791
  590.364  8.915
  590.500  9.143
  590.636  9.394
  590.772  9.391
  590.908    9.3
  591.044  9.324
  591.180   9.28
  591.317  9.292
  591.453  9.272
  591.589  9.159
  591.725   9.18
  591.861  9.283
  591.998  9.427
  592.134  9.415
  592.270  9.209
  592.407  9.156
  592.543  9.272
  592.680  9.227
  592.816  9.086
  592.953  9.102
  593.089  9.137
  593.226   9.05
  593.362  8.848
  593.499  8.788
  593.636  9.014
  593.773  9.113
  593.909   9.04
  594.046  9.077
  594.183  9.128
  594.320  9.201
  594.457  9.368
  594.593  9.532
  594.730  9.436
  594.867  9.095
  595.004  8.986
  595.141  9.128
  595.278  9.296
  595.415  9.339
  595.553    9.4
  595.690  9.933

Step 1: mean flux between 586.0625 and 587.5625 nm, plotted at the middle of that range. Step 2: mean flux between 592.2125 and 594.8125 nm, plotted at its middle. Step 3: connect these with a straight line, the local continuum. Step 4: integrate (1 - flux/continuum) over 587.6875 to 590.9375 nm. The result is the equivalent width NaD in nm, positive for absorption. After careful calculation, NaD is 0.464 nm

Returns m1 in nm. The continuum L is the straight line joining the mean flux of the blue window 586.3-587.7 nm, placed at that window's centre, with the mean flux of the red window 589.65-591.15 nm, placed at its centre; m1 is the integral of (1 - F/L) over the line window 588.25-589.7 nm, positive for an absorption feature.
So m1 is 0.315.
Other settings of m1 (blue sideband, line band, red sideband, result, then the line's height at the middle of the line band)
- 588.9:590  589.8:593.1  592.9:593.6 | -0.398 nm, 8.15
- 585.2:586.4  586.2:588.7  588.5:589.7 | -0.338 nm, 8.05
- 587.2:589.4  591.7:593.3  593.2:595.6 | -0.060 nm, 8.88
